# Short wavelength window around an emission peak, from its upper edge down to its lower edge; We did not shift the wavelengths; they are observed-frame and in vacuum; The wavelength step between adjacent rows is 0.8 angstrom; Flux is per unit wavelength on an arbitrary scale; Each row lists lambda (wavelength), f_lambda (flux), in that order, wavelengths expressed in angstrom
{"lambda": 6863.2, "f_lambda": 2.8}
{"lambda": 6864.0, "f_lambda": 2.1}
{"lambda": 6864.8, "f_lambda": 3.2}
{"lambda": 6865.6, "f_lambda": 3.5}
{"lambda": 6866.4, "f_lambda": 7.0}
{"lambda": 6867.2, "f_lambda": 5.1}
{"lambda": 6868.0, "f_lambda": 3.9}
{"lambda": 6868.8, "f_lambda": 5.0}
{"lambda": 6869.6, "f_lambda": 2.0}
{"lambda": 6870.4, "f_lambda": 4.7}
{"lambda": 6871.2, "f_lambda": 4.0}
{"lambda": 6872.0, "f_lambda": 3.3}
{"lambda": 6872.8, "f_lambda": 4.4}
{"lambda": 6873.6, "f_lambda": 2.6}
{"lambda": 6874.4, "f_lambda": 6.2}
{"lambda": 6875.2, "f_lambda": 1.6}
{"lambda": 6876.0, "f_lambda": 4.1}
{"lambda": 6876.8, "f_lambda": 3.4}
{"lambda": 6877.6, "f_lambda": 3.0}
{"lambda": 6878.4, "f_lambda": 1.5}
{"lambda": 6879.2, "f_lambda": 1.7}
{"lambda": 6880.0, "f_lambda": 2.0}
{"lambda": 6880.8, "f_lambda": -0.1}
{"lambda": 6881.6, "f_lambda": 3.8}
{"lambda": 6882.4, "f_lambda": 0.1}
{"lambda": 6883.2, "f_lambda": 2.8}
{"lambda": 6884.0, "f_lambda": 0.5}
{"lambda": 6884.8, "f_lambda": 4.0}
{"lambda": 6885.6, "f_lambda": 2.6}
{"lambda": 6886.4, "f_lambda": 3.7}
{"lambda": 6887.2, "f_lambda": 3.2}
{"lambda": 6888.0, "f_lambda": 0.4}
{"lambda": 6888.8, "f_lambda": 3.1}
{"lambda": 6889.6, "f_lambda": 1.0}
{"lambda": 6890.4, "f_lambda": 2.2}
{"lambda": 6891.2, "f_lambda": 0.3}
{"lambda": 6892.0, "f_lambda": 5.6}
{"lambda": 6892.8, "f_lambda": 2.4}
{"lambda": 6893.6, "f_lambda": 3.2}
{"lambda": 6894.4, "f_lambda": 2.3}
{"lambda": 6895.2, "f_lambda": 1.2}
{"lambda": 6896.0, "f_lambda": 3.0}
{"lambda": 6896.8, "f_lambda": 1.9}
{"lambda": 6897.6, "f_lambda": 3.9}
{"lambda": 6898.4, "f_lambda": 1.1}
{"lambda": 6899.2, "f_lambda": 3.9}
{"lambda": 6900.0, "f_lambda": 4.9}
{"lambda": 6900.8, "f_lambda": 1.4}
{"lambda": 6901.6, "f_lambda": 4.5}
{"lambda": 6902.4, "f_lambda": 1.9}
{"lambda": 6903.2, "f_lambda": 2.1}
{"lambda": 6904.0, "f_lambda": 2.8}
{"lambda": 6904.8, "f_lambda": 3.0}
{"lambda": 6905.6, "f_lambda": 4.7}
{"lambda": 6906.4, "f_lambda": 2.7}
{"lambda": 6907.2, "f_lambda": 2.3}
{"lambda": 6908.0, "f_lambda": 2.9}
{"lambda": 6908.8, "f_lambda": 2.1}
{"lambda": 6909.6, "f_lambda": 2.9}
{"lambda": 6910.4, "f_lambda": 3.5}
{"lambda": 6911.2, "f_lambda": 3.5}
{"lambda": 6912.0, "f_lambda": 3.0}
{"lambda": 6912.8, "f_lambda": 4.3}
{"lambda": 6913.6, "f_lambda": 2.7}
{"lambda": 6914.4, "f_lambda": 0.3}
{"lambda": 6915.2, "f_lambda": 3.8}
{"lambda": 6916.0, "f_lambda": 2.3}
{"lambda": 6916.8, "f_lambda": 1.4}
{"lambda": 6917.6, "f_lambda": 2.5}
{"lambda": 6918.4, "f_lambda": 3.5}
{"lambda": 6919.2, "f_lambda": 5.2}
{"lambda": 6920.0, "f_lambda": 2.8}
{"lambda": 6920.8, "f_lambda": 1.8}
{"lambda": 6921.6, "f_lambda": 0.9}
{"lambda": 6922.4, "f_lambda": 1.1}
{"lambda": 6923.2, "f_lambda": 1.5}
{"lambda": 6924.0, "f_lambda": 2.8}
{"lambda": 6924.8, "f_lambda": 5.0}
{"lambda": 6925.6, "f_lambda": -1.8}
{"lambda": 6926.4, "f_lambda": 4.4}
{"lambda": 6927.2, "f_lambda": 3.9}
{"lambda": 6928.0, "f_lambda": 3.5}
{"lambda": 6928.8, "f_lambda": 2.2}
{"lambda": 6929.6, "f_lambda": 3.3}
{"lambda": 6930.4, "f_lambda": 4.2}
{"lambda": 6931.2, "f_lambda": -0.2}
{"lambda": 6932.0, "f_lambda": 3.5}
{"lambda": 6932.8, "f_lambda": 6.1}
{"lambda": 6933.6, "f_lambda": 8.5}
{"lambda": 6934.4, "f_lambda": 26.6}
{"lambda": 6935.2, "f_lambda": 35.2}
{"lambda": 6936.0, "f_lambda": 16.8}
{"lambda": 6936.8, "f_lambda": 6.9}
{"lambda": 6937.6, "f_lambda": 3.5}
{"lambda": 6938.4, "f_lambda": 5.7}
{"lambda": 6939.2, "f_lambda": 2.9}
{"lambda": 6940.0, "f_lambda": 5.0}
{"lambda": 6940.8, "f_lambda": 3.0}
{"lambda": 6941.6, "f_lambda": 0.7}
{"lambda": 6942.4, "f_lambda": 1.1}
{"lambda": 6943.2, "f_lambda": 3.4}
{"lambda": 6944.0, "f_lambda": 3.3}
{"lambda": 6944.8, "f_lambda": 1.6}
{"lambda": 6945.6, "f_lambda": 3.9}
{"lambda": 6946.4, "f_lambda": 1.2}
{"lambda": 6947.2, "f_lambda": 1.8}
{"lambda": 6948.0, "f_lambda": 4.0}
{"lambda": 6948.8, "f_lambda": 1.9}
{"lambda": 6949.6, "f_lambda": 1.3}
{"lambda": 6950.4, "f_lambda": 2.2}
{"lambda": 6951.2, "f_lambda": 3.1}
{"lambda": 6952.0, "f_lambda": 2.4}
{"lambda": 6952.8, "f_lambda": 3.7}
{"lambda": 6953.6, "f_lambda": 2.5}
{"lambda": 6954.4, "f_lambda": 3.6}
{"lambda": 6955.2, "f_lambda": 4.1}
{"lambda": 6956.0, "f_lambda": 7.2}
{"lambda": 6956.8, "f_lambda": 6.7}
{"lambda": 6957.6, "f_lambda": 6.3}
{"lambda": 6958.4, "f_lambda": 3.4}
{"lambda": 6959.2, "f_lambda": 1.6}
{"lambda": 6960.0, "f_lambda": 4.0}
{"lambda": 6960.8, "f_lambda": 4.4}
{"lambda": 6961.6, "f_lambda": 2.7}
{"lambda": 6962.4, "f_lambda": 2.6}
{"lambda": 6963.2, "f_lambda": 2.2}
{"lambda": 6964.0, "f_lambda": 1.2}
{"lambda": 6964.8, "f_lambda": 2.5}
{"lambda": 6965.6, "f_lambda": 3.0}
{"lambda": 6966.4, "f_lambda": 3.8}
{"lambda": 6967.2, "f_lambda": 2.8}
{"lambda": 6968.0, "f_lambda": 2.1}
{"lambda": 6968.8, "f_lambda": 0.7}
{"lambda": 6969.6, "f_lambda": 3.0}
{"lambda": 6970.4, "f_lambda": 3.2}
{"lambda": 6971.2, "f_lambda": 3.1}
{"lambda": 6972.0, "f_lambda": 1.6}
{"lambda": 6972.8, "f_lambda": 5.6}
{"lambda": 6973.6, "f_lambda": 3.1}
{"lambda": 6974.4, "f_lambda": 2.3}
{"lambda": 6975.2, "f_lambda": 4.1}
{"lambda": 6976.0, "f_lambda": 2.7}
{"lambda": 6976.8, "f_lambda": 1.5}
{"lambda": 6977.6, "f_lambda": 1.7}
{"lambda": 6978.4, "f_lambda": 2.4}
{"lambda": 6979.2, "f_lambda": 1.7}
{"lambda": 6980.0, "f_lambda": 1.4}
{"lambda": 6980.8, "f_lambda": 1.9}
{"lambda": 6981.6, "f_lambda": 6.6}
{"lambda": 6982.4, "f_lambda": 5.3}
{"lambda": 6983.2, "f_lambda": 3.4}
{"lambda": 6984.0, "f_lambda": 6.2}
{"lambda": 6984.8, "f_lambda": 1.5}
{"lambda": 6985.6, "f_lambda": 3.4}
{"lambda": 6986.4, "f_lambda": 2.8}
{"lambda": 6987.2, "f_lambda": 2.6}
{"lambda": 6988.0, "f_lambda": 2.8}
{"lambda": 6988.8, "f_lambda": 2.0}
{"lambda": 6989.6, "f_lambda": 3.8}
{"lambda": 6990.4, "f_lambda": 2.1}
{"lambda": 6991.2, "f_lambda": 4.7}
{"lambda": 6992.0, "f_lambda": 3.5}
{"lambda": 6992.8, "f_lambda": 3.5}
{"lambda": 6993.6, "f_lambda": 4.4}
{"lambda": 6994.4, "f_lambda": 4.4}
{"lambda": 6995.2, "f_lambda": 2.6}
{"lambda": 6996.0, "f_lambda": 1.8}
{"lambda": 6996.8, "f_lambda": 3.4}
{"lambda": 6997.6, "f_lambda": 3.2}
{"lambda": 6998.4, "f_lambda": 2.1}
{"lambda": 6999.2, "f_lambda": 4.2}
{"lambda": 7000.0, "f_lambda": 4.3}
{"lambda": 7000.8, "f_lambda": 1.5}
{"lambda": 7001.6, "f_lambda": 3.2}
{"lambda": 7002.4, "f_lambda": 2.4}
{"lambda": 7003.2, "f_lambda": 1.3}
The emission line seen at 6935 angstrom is H-alpha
